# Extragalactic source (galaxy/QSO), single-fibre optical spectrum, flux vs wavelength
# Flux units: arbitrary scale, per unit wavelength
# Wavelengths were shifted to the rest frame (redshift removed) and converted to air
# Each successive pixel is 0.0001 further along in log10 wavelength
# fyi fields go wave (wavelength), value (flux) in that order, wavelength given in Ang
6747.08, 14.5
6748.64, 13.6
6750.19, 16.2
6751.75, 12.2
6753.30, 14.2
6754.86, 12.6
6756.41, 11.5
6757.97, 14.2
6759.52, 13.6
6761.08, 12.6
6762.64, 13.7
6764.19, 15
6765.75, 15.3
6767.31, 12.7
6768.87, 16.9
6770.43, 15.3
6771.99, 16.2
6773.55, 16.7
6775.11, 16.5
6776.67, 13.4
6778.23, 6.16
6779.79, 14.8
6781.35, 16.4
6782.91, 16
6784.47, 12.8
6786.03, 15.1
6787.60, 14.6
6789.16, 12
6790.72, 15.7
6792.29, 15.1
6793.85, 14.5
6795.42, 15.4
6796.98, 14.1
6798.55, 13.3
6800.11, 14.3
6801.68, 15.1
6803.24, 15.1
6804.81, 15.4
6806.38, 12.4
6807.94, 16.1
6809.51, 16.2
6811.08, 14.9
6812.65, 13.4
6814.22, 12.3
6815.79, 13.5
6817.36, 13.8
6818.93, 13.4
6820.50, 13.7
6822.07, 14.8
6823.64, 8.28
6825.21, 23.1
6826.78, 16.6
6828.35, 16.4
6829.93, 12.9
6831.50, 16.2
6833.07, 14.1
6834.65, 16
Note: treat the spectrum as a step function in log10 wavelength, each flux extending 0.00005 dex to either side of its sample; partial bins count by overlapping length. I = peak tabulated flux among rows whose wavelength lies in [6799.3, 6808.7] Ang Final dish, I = 16.1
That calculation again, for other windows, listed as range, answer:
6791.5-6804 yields 15.4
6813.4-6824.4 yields 14.8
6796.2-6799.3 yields 14.1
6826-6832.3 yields 16.6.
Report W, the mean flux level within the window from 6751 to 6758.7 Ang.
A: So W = 12.9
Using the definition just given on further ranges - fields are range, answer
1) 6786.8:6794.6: 14.4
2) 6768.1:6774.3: 16.3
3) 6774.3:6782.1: 13.5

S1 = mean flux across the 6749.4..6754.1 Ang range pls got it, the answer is 14.2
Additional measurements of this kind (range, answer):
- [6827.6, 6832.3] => 15.1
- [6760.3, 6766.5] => 14.1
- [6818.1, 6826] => 14.7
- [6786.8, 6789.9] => 13.3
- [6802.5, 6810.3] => 15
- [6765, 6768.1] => 14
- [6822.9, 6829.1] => 16.2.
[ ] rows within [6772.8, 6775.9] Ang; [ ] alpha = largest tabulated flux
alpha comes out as 16.7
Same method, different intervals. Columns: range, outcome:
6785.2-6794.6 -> 15.7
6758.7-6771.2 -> 16.9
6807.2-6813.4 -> 16.2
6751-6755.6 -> 14.2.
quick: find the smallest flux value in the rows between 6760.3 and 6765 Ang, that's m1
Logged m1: 12.6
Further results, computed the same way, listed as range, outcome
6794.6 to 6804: 13.3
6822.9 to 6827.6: 8.28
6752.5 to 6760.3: 11.5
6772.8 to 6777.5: 13.4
